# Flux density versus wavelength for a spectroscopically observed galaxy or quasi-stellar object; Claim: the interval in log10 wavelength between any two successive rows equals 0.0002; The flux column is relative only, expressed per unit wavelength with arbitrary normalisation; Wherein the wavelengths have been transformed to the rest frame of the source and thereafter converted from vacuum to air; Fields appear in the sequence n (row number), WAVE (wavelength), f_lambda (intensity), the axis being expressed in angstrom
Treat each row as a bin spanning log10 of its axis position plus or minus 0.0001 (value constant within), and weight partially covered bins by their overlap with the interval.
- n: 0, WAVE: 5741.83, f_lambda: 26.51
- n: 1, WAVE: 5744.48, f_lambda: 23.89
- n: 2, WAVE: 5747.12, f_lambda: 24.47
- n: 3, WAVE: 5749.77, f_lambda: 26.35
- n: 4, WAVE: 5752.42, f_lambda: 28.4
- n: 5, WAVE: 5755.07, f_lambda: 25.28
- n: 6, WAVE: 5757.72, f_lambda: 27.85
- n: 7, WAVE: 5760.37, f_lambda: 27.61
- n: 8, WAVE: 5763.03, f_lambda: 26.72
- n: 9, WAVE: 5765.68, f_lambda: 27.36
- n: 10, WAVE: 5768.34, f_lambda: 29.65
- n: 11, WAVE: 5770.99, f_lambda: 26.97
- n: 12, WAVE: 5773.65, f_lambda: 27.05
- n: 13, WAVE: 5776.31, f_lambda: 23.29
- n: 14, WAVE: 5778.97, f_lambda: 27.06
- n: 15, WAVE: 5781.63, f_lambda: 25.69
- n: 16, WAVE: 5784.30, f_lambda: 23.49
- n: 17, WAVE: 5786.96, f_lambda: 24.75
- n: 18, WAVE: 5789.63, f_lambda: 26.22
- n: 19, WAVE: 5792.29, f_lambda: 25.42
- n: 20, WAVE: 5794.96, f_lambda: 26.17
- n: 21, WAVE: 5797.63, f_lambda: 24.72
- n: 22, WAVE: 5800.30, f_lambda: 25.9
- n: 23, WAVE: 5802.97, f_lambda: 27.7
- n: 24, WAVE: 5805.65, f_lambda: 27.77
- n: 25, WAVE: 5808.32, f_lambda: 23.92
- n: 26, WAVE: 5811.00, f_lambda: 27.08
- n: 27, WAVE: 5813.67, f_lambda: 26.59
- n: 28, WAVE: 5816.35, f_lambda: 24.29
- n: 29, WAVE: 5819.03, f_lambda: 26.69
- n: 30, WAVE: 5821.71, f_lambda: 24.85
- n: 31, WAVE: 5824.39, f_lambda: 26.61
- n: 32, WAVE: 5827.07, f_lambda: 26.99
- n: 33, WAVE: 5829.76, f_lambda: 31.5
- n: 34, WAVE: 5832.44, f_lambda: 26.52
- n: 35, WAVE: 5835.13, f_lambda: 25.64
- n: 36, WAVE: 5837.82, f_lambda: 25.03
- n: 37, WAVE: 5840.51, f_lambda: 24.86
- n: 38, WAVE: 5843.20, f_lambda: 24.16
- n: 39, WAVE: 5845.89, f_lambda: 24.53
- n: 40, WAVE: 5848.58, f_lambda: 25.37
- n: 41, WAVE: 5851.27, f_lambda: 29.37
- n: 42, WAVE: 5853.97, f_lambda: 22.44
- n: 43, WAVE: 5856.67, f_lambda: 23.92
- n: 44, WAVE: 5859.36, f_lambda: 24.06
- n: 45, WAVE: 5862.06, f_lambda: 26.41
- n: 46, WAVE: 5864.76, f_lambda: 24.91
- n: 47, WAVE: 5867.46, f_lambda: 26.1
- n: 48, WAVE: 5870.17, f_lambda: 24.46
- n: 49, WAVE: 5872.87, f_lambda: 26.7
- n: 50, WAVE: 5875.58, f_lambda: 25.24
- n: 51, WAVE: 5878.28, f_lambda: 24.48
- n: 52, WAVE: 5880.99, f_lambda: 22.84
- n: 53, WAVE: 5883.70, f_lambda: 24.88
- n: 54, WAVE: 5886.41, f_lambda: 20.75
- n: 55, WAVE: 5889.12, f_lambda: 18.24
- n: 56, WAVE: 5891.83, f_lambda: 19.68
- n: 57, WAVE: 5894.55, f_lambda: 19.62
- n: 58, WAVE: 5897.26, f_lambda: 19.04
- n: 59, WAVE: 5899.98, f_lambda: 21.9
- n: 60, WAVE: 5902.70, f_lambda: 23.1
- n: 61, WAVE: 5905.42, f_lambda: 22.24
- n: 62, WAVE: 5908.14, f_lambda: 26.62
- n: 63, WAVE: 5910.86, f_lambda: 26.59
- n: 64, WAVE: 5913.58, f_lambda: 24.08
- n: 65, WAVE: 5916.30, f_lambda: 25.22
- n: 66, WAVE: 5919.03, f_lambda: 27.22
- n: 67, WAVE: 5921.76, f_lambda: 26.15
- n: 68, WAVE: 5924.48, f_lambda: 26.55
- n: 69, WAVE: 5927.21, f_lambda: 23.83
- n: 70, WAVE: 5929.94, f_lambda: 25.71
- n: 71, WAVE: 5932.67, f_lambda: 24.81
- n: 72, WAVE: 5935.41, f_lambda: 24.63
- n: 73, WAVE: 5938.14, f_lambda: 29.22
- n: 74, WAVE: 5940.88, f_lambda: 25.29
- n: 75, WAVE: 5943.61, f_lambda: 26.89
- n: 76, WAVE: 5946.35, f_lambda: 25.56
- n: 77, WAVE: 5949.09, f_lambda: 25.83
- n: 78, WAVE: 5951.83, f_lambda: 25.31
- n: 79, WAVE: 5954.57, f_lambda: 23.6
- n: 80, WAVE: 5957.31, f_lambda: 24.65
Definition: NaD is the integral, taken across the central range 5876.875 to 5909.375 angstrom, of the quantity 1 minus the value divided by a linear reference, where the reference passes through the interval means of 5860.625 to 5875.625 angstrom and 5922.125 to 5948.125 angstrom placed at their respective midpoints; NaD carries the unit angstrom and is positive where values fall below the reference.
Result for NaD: 4.8 angstrom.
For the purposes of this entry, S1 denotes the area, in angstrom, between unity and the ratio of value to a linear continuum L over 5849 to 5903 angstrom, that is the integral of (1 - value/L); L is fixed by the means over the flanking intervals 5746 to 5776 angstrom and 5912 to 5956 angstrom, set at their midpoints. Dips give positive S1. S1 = 5.5 angstrom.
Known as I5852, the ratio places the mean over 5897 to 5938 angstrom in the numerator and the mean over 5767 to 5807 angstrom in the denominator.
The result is 0.95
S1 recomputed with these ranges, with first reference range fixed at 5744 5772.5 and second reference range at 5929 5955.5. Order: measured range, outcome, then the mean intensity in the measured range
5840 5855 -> 0.6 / 25.2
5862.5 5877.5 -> 0.4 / 25.5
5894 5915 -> 2.4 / 23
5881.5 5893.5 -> 2.3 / 21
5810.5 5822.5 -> 0.3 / 25.9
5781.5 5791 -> 0.6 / 25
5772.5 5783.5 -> 0.5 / 25.6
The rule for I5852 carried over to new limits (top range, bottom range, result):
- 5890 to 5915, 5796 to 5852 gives 0.86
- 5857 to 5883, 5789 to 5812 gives 0.96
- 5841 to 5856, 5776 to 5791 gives 1.00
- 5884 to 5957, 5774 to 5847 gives 0.93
